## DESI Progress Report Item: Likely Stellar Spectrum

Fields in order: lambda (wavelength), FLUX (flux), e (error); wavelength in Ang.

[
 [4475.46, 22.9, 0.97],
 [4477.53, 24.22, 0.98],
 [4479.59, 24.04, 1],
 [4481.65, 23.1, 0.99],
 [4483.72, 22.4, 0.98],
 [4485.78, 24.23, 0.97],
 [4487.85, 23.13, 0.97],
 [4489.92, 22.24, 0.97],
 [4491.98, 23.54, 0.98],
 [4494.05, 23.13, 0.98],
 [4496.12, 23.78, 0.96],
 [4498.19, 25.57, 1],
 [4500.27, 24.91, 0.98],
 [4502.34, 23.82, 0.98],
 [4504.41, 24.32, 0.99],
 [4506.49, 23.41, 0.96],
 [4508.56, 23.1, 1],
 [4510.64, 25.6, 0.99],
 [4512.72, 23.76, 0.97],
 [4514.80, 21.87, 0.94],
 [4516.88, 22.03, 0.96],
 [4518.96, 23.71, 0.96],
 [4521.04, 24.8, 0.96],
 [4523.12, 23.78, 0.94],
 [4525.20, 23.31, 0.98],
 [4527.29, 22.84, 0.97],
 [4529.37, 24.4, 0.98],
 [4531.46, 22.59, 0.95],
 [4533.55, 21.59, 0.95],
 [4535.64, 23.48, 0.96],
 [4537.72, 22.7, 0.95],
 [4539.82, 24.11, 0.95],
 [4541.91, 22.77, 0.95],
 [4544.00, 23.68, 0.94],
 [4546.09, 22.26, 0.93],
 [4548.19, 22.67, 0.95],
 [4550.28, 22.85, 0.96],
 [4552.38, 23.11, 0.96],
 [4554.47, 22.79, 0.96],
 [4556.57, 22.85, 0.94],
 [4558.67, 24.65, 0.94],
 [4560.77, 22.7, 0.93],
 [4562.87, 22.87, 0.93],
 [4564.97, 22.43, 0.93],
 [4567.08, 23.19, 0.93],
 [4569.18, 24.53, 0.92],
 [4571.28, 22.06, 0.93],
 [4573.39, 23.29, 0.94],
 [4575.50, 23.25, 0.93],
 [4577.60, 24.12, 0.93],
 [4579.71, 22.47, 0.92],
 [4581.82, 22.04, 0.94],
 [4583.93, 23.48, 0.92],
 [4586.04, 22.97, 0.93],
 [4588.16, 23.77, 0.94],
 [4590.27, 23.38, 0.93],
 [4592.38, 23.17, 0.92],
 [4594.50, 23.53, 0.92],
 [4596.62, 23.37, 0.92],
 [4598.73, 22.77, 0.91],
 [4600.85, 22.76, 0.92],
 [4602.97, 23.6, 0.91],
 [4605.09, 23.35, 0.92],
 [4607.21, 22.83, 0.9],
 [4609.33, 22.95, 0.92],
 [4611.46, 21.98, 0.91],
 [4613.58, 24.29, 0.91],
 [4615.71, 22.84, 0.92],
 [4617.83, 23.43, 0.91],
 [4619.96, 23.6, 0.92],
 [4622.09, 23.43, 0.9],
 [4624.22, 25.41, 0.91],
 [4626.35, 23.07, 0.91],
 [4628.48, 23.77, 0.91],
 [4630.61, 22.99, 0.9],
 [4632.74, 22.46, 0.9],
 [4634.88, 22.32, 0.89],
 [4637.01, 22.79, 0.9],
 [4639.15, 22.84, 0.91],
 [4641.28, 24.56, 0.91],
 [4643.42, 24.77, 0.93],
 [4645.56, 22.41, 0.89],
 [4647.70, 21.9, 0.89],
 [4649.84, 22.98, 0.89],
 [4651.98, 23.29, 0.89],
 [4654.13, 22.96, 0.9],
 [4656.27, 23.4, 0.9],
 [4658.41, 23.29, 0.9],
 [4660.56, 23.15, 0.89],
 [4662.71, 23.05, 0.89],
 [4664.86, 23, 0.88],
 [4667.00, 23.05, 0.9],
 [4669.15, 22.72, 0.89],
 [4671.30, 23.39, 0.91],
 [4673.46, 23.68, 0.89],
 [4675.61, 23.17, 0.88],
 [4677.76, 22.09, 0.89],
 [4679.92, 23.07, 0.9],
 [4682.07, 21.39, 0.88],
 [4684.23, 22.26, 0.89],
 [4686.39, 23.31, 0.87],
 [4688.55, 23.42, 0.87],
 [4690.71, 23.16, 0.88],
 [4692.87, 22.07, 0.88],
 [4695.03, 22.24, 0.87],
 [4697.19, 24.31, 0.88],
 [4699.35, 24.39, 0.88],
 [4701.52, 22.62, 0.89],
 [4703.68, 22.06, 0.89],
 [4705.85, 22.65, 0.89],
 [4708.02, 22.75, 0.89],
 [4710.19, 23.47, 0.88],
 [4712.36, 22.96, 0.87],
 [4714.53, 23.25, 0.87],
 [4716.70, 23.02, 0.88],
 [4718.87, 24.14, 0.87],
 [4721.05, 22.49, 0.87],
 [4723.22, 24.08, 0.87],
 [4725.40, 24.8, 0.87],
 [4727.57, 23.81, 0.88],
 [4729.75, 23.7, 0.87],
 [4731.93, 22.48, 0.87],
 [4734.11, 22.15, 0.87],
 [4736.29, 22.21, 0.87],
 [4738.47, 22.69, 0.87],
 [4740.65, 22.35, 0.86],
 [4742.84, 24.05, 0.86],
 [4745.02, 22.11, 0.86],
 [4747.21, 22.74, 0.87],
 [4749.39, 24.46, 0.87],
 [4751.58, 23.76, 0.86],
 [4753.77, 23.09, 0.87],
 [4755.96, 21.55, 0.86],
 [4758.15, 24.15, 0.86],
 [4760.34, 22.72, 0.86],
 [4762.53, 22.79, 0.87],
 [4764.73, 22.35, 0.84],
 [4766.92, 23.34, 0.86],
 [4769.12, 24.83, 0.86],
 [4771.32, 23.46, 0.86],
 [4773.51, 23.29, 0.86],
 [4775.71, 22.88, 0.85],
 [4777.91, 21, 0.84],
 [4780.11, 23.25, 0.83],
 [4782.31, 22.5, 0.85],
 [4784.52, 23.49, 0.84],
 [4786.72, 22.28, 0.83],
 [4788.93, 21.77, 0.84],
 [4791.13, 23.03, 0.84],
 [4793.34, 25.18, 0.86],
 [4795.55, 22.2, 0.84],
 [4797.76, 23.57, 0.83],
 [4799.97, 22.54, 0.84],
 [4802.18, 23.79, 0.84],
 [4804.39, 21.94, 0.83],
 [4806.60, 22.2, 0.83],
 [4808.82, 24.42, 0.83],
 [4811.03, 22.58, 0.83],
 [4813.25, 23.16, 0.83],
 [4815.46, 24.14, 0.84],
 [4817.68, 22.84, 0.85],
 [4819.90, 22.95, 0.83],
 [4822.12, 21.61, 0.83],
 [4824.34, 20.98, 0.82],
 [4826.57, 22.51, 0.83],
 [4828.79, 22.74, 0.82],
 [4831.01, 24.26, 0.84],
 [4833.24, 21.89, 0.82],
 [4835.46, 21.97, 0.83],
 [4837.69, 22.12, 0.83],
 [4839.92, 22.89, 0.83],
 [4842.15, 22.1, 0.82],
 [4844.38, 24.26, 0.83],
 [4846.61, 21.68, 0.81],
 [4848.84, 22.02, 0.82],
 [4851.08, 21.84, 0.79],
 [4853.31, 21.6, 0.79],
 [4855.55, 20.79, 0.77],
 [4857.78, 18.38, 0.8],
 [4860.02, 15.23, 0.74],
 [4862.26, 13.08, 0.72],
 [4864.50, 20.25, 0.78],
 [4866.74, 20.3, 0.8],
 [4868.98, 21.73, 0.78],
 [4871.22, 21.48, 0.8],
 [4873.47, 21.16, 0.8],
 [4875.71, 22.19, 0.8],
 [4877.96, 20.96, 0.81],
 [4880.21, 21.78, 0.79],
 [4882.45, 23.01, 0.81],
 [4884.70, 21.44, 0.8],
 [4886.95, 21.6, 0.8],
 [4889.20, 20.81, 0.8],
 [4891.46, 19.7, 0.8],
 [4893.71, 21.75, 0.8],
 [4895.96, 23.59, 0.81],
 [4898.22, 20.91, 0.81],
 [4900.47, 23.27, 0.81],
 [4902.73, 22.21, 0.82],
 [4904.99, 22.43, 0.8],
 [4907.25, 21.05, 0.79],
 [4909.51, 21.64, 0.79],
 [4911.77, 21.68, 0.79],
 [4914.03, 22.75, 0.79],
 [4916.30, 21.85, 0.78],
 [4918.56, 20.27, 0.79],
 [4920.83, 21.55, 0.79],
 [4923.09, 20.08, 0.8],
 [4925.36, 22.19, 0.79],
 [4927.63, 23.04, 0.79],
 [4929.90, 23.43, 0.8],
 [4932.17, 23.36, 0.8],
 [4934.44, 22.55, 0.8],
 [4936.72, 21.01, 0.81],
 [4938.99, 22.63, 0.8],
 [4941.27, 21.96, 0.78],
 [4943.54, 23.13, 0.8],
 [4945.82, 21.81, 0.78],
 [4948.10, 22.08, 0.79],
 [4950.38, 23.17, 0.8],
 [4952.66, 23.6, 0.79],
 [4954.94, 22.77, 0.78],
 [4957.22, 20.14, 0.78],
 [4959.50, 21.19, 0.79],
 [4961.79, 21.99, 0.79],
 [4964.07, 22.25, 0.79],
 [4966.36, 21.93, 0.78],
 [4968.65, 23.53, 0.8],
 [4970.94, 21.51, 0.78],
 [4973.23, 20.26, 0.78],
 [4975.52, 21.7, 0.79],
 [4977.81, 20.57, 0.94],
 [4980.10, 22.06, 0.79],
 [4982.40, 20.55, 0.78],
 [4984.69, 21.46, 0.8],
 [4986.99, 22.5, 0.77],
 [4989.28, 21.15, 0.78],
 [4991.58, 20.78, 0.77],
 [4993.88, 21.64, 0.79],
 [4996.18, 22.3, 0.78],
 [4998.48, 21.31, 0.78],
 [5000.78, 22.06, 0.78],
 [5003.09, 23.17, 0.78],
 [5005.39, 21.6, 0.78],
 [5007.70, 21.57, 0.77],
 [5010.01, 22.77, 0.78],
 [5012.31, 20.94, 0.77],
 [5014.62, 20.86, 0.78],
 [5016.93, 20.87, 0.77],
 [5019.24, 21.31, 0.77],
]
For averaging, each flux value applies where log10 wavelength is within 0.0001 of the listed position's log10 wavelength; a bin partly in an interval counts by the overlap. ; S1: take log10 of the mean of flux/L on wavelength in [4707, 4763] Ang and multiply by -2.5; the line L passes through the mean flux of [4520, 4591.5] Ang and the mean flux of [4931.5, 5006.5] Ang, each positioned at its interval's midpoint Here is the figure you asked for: -0.02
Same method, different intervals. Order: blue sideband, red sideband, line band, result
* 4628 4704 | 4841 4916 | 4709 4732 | -0.05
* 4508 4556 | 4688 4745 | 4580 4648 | 0.00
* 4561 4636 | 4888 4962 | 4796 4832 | -0.02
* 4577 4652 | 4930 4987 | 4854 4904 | 0.08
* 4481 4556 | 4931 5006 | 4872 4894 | 0.04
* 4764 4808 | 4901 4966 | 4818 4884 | 0.06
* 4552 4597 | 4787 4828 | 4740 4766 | 0.00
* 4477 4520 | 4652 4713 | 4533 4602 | 0.01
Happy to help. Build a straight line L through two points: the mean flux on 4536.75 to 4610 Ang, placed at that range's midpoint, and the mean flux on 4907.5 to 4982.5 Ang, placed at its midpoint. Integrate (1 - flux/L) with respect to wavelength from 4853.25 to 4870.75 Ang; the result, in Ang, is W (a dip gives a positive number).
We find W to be 2.6 Ang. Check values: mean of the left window 23.1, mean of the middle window 18.9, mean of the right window 22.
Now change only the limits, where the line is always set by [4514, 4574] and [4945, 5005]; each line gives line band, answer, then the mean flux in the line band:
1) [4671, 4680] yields -0.1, 23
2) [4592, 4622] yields -0.3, 23.2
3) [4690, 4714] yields -0.4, 23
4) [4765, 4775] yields -0.5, 23.6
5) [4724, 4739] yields -0.4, 23.2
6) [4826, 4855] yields -0.3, 22.4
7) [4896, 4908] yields -0.1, 22.1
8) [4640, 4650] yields -0.2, 23.4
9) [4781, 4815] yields -1.0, 23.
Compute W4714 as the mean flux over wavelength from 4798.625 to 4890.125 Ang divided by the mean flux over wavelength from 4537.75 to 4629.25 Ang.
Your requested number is 0.93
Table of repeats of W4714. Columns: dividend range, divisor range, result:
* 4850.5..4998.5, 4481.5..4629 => 0.92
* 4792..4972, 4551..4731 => 0.95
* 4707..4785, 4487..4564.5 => 0.99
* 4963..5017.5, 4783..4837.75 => 0.95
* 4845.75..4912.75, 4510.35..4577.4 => 0.90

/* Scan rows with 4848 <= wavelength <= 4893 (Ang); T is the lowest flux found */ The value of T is 13.08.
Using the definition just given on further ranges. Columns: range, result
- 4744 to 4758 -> 21.55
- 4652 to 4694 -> 21.39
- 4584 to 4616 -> 21.98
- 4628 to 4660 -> 21.9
